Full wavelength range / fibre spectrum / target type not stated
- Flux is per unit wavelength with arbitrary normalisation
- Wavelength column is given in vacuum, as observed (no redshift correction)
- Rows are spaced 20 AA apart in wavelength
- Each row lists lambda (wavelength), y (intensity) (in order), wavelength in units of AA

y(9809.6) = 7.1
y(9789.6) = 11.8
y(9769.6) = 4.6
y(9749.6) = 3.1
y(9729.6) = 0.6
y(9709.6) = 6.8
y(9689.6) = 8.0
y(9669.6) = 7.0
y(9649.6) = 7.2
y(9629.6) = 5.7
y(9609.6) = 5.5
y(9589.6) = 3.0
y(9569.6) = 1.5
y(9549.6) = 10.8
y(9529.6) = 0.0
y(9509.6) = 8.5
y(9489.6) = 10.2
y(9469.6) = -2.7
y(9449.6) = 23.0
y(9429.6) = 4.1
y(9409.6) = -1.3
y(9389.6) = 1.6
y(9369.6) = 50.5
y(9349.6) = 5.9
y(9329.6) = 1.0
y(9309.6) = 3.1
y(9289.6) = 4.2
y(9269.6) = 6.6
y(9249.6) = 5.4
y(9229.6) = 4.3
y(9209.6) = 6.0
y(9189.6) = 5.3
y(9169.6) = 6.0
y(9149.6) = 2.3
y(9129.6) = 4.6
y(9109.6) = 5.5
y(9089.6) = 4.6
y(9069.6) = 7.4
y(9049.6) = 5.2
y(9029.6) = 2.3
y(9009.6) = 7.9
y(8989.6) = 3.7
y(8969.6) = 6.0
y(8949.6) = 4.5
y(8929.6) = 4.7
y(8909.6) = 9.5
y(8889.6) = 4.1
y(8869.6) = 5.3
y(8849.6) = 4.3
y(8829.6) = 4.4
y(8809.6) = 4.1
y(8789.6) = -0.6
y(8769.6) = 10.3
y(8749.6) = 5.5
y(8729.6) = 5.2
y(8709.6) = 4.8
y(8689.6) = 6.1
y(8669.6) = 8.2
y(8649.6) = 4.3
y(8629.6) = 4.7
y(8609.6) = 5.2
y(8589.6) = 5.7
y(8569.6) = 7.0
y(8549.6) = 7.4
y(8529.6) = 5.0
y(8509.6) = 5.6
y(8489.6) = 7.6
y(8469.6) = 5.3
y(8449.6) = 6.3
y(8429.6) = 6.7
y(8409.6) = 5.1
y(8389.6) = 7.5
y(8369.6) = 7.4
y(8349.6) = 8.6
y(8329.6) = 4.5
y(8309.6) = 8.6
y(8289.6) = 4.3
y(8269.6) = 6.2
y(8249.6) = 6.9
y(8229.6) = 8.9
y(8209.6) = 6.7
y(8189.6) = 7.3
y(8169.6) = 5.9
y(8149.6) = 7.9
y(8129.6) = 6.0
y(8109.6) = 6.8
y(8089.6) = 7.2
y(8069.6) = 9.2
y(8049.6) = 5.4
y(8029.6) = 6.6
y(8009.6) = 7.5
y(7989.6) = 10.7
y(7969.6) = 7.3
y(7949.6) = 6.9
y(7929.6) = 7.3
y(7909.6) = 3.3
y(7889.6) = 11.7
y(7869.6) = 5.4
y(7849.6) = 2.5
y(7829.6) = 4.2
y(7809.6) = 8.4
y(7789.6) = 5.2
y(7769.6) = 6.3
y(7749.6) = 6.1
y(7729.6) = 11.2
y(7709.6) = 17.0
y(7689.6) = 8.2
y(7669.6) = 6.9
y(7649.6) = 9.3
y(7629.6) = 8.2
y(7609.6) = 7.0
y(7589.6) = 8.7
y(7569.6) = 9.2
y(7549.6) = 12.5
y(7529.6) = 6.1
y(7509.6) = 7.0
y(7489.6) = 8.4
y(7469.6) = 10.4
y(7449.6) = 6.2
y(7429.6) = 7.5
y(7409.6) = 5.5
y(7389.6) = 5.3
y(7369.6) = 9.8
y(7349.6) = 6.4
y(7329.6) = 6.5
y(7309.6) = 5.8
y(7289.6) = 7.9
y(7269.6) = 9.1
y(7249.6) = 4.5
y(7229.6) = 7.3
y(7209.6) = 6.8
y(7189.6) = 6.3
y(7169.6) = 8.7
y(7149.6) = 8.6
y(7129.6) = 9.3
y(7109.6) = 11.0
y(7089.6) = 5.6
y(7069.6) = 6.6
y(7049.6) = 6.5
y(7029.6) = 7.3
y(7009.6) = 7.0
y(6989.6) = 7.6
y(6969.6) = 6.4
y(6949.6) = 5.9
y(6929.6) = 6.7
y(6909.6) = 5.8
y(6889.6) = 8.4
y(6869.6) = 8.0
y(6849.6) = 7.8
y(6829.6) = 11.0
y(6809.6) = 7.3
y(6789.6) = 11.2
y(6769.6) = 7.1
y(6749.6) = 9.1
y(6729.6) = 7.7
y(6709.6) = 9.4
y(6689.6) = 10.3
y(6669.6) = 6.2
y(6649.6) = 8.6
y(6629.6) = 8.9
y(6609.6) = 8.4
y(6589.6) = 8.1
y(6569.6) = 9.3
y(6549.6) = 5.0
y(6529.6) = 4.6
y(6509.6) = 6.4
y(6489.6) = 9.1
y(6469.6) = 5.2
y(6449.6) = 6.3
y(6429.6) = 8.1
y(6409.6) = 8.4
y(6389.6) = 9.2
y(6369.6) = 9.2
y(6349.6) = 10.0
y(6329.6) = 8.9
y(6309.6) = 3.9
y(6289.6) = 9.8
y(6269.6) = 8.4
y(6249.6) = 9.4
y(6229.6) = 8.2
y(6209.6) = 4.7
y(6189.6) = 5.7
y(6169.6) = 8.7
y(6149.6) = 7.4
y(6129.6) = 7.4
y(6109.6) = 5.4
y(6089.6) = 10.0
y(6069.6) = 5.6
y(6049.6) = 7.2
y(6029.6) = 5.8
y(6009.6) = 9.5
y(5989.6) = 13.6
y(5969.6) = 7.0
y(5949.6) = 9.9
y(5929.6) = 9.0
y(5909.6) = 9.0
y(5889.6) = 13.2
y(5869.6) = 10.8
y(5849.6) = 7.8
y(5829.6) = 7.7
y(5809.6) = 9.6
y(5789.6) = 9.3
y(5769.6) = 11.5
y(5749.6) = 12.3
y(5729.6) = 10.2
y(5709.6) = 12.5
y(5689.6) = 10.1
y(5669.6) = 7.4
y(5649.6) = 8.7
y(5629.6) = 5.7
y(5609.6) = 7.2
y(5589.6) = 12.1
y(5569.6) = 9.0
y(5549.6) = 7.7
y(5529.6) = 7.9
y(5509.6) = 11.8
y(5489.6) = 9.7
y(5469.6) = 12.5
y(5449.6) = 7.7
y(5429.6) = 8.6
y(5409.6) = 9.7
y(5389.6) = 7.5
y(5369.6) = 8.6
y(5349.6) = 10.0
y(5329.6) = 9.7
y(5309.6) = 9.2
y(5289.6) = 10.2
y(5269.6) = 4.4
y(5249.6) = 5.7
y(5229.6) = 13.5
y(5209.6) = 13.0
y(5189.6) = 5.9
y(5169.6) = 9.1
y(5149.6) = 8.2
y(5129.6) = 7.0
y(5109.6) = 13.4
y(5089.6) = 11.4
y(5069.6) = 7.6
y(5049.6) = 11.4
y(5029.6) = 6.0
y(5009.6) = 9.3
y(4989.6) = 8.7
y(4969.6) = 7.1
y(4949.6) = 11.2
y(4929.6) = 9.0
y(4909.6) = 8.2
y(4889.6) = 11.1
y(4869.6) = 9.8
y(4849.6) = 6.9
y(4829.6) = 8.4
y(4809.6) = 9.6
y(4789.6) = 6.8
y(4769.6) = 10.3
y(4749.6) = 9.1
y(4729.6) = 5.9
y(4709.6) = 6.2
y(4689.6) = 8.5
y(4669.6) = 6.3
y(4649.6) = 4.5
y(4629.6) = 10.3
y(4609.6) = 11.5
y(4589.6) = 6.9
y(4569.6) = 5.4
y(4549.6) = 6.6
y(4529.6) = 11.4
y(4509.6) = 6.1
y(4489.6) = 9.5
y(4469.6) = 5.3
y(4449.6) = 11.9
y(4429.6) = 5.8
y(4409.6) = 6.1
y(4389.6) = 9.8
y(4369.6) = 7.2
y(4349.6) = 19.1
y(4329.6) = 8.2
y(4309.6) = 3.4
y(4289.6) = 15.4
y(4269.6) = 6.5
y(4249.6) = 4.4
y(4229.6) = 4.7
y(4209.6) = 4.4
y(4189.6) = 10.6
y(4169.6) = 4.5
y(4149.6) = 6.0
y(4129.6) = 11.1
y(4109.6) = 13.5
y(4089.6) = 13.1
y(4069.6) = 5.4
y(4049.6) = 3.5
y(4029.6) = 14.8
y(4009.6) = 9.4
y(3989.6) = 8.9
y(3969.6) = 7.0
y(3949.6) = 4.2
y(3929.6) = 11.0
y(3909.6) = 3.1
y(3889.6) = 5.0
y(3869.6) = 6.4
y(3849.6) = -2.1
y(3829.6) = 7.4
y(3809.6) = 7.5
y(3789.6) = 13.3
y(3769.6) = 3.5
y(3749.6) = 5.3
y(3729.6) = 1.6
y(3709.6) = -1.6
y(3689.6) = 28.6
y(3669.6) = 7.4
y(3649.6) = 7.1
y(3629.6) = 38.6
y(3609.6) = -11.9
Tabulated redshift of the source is 0.149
